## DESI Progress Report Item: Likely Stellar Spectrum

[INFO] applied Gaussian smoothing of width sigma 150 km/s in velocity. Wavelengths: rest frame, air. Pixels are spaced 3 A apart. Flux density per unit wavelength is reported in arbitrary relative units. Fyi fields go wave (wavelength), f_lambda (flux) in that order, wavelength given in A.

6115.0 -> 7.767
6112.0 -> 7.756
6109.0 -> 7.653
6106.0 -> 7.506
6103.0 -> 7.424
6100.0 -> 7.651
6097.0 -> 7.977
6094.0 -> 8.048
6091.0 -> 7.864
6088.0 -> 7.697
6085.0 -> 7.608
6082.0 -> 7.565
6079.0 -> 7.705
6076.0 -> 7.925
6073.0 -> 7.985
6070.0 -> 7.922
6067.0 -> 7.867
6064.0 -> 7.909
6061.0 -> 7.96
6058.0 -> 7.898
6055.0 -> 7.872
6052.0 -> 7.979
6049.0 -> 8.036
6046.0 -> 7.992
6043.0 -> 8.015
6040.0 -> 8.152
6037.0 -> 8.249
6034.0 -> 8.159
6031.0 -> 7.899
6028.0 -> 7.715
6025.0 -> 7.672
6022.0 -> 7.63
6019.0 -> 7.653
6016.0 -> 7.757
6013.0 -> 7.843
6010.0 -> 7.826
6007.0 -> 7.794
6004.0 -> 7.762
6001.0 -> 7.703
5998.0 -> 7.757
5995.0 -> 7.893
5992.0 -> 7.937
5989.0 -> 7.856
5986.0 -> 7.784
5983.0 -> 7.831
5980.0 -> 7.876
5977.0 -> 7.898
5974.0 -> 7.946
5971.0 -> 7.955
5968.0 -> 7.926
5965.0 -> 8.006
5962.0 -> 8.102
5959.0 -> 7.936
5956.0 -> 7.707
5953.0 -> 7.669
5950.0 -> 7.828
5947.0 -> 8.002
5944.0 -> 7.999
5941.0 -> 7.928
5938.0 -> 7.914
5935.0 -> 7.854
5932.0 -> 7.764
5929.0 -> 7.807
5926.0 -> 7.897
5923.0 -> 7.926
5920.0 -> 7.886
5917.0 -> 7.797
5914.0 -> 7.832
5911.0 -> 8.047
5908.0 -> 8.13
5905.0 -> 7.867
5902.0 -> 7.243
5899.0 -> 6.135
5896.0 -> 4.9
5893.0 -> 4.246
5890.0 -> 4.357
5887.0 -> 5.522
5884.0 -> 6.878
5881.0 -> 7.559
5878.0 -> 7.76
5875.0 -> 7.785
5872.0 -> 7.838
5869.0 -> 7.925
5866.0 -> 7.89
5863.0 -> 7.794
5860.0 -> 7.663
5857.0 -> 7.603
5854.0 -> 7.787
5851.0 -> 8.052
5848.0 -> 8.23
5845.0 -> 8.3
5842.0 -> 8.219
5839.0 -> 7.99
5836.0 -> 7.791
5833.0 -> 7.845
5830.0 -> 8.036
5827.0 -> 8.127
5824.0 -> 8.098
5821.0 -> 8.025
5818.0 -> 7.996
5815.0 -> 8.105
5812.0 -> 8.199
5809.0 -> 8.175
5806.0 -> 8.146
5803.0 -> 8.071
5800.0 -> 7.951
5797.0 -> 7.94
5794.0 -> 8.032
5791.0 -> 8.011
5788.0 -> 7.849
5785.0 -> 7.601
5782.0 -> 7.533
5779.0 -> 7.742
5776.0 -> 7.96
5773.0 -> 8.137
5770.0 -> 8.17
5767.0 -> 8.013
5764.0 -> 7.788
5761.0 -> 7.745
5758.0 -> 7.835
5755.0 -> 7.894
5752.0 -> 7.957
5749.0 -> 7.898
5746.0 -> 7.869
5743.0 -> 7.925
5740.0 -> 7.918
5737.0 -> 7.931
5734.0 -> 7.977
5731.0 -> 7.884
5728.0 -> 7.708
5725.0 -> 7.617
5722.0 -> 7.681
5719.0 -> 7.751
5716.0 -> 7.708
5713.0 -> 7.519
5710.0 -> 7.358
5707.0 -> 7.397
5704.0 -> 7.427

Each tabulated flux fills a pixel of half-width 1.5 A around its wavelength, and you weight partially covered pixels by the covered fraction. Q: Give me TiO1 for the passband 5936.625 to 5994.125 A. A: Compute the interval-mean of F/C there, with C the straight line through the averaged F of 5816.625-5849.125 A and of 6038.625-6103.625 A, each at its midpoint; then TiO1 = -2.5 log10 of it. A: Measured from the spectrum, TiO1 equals 0.01 mag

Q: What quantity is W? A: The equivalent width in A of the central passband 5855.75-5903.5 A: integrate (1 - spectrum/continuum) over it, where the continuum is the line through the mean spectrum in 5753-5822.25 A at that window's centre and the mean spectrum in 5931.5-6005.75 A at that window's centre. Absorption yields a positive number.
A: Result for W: 6.6 A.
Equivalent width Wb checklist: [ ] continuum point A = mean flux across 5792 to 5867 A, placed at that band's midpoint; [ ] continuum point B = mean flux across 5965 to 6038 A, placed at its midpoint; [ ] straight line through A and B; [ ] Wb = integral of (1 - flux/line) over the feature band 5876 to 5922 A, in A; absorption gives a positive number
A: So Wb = 6.4 A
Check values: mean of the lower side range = 8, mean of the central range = 6.83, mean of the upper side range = 7.85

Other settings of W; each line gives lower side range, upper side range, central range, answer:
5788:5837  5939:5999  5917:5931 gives 0.1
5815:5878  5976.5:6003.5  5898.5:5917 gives 0.6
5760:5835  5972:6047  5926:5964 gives 0.1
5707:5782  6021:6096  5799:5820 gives -0.7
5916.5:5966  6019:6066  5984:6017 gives 0.4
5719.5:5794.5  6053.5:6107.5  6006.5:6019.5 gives 0.0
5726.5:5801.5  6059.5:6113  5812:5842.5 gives -0.6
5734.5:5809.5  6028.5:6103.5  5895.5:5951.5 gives 1.7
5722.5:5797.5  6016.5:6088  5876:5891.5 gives 2.8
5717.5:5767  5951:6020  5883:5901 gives 5.7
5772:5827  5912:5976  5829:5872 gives 0.1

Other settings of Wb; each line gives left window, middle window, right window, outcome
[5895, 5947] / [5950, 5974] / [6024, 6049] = -0.5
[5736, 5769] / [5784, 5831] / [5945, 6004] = -0.8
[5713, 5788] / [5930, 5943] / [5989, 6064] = 0.0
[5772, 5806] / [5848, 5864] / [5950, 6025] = 0.1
